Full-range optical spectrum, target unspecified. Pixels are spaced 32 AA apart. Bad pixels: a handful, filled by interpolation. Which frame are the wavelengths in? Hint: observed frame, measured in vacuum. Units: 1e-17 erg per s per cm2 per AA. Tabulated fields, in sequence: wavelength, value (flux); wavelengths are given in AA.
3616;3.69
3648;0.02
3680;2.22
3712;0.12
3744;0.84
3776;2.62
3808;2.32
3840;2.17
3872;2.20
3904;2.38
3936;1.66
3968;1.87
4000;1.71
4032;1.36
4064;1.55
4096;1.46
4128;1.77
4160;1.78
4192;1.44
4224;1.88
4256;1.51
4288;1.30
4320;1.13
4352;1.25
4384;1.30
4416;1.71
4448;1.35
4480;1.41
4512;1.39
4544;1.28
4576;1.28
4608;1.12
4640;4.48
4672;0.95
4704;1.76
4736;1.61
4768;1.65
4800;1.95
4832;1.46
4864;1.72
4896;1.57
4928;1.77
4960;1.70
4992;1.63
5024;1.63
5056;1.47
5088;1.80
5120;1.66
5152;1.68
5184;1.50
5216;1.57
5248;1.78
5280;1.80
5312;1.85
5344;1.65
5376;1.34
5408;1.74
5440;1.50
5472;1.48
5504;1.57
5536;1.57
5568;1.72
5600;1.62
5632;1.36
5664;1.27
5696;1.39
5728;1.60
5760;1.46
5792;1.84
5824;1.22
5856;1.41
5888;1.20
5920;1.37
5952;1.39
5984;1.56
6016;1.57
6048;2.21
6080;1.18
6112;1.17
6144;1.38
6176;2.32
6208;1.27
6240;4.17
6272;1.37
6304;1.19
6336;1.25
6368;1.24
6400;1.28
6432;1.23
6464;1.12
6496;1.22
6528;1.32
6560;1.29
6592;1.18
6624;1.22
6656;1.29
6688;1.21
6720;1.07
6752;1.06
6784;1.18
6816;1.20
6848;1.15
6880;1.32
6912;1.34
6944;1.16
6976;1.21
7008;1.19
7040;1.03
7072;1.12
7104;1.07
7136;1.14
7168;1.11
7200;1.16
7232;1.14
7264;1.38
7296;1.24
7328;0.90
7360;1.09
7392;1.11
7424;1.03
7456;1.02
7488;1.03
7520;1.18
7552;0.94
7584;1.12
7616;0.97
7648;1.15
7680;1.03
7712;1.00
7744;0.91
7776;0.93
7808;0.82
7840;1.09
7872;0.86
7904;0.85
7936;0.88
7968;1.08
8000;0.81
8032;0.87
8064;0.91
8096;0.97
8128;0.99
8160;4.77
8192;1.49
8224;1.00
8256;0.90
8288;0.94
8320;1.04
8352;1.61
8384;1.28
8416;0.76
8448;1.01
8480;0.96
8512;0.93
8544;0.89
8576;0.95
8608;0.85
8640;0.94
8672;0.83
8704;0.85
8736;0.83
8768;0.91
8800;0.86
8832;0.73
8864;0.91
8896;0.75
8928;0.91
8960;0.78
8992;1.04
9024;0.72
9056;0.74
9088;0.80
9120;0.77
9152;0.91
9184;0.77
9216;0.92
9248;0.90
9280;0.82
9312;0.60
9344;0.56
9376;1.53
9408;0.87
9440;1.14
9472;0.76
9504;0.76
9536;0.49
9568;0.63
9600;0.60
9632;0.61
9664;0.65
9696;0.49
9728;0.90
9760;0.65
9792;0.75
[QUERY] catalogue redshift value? 0.243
